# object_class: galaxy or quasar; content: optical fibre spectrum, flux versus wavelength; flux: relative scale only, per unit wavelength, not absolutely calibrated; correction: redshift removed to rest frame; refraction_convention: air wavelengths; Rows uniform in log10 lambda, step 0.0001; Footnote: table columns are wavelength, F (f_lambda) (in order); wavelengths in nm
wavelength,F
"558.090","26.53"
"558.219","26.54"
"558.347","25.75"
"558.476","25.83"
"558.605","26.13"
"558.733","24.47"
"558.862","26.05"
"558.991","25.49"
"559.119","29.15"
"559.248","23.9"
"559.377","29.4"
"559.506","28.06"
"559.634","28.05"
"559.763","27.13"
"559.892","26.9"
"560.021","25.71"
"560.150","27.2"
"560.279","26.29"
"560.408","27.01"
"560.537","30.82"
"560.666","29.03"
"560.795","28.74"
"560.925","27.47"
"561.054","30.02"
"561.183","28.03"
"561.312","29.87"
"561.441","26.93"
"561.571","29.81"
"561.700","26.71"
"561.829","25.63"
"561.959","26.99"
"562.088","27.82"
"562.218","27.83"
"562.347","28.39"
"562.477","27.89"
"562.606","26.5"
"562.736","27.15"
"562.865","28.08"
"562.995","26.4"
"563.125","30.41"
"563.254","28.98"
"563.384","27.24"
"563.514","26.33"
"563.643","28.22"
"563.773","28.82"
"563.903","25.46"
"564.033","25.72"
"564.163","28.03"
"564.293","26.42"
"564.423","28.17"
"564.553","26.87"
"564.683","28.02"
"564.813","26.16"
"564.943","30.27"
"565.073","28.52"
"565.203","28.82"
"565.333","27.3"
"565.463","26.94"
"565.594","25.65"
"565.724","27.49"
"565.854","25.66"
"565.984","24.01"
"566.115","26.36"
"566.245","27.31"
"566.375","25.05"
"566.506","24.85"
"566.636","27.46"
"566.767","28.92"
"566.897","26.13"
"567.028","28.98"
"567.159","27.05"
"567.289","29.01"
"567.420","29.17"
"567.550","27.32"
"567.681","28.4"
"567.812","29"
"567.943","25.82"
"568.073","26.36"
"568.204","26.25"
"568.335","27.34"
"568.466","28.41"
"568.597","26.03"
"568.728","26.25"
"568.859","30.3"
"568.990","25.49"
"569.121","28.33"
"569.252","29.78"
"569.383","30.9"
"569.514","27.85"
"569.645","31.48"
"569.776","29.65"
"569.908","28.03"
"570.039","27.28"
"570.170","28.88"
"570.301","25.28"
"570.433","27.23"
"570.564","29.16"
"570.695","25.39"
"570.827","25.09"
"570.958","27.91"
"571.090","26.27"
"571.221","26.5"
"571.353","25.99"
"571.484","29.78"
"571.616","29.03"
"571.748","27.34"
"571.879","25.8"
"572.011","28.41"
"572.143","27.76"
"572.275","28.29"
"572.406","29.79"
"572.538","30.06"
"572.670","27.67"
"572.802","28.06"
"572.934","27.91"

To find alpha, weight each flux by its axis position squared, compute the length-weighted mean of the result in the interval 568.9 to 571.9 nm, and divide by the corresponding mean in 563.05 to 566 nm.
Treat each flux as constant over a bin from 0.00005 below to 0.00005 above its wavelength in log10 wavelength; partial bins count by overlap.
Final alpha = 1.04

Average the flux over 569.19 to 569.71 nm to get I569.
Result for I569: 30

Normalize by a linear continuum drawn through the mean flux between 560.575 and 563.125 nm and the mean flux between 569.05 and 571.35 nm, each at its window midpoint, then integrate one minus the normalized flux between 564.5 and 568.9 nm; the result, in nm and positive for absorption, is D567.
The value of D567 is 0.102 nm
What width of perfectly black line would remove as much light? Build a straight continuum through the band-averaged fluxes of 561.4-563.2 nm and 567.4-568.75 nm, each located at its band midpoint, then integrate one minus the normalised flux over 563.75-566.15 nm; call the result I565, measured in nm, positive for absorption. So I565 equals 0.035 nm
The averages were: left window 27.6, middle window 27.1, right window 27.3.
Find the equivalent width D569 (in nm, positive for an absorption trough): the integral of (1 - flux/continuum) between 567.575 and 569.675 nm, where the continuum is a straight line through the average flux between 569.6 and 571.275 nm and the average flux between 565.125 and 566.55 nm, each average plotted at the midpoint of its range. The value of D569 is -0.07 nm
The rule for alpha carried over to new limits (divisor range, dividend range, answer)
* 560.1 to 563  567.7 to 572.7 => 1.03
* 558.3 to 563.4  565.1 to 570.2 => 1.03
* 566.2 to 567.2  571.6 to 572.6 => 1.07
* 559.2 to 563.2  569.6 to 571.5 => 1.02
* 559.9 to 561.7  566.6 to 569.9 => 1.02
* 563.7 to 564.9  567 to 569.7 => 1.05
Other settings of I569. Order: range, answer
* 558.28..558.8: 25.6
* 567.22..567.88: 28.6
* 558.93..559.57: 27.2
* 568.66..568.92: 28.2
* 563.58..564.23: 27.2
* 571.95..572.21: 28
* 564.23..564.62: 27.2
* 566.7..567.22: 27.7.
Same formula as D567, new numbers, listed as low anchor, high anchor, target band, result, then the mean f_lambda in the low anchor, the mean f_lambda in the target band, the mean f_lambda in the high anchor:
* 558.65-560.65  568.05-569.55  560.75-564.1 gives -0.05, 27.1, 27.7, 27.8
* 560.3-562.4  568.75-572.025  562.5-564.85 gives 0.06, 28.2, 27.4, 27.9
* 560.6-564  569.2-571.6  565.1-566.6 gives 0.08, 27.9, 26.4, 27.9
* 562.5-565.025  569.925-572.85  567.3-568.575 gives 0.00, 27.6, 27.6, 27.6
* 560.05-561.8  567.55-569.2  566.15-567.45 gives 0.01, 28.2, 27.3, 27.3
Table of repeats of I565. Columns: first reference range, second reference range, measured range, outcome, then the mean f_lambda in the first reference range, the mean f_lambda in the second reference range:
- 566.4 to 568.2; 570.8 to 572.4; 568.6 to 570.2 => -0.06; 27.5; 27.5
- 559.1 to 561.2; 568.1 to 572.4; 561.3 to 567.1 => 0.09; 27.8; 27.7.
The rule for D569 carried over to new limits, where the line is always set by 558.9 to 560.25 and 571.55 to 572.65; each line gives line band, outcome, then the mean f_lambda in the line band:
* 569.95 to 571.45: 0.07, 26.9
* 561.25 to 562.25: -0.02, 27.7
